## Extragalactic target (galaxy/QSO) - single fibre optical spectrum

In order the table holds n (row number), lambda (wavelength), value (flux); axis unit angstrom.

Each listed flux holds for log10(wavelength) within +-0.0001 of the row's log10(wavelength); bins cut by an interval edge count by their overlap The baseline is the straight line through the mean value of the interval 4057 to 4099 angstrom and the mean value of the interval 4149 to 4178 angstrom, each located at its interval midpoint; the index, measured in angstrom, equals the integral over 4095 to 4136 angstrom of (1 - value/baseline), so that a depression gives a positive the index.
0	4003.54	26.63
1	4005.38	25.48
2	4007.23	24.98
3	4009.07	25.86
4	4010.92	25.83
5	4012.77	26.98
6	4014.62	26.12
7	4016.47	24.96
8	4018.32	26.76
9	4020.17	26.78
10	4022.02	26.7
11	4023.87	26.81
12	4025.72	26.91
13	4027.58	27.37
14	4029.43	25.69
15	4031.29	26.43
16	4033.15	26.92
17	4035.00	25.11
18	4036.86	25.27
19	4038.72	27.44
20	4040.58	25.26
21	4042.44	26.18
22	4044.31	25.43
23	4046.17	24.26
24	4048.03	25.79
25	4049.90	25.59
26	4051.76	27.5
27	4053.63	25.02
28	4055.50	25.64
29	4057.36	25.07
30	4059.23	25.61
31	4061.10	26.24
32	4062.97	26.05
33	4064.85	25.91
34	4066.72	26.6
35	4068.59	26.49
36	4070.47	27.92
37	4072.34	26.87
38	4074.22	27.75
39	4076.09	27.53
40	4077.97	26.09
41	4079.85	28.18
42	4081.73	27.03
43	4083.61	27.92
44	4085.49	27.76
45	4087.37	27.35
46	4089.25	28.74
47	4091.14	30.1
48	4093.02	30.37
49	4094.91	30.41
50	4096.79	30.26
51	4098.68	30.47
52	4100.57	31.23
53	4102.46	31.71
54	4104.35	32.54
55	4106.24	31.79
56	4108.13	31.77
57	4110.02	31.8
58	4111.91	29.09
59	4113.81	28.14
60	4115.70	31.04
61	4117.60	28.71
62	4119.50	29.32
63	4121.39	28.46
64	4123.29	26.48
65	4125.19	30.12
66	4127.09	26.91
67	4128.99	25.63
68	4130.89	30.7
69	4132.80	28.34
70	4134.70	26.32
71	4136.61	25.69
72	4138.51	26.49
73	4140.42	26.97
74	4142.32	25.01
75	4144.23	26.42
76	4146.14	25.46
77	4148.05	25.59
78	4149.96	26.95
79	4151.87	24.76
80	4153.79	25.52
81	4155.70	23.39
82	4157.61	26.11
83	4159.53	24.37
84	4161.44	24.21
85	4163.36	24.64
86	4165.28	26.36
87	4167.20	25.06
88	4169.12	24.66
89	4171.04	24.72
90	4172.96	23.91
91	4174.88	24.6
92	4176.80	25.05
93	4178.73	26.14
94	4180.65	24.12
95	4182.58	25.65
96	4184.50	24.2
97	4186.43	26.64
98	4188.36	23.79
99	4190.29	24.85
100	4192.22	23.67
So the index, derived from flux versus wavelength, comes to -4.7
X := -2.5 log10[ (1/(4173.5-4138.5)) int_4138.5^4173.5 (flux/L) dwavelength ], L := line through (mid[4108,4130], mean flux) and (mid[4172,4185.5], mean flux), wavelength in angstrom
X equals 0.05 mag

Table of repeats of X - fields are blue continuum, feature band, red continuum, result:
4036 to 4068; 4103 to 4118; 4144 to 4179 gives -0.20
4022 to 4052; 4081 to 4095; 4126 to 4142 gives -0.08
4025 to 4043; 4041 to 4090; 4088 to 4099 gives 0.07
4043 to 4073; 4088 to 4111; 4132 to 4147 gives -0.18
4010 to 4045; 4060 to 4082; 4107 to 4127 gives 0.04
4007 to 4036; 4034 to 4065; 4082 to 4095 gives 0.07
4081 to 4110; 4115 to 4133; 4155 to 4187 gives -0.02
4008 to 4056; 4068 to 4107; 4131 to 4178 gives -0.12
